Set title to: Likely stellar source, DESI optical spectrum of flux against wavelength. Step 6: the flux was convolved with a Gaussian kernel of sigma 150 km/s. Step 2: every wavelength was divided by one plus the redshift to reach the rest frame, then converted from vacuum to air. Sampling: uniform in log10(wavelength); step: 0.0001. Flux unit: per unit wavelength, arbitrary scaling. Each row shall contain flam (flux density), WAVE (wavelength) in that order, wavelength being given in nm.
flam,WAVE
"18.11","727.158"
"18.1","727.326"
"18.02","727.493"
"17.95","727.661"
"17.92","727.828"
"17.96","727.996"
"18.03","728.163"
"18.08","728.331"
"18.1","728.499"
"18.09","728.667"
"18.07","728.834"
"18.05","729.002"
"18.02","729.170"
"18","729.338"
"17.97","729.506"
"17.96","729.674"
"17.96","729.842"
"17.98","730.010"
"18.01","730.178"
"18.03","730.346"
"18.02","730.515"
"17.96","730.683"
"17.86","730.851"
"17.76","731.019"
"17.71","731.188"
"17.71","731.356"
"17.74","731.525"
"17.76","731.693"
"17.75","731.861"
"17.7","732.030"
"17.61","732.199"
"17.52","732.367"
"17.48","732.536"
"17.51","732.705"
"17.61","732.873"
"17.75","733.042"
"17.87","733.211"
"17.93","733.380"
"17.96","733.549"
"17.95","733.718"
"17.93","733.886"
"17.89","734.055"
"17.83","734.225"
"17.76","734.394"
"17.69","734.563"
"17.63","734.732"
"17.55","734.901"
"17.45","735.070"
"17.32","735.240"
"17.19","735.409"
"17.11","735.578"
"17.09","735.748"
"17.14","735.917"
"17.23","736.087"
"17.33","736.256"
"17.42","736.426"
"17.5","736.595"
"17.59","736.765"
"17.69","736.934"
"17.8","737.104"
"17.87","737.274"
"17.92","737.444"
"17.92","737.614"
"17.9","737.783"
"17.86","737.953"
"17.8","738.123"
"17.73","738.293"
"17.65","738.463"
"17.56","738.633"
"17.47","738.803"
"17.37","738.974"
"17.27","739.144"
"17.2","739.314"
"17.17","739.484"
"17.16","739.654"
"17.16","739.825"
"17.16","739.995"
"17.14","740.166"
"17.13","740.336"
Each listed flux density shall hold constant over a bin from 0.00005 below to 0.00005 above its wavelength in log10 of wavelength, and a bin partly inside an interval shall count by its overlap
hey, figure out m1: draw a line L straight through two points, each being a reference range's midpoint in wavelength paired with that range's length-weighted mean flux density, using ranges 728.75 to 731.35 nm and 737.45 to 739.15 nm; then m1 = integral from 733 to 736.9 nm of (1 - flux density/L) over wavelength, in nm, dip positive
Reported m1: 0.05 nm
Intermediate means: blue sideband 18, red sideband 17.7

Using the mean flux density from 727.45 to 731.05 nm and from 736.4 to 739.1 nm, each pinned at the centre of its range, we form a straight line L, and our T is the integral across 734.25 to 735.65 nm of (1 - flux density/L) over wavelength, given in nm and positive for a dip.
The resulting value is 0.02 nm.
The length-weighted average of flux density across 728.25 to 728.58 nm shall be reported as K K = 18.1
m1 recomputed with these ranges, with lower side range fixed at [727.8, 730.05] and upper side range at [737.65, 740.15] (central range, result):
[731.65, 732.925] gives 0.015 nm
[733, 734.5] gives -0.011 nm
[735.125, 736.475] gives 0.031 nm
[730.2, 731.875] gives 0.005 nm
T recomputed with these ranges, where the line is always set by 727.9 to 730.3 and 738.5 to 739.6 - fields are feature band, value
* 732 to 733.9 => 0.00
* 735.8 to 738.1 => -0.02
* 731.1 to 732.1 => 0.01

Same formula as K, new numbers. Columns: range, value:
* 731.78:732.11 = 17.7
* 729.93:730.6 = 18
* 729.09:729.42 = 18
